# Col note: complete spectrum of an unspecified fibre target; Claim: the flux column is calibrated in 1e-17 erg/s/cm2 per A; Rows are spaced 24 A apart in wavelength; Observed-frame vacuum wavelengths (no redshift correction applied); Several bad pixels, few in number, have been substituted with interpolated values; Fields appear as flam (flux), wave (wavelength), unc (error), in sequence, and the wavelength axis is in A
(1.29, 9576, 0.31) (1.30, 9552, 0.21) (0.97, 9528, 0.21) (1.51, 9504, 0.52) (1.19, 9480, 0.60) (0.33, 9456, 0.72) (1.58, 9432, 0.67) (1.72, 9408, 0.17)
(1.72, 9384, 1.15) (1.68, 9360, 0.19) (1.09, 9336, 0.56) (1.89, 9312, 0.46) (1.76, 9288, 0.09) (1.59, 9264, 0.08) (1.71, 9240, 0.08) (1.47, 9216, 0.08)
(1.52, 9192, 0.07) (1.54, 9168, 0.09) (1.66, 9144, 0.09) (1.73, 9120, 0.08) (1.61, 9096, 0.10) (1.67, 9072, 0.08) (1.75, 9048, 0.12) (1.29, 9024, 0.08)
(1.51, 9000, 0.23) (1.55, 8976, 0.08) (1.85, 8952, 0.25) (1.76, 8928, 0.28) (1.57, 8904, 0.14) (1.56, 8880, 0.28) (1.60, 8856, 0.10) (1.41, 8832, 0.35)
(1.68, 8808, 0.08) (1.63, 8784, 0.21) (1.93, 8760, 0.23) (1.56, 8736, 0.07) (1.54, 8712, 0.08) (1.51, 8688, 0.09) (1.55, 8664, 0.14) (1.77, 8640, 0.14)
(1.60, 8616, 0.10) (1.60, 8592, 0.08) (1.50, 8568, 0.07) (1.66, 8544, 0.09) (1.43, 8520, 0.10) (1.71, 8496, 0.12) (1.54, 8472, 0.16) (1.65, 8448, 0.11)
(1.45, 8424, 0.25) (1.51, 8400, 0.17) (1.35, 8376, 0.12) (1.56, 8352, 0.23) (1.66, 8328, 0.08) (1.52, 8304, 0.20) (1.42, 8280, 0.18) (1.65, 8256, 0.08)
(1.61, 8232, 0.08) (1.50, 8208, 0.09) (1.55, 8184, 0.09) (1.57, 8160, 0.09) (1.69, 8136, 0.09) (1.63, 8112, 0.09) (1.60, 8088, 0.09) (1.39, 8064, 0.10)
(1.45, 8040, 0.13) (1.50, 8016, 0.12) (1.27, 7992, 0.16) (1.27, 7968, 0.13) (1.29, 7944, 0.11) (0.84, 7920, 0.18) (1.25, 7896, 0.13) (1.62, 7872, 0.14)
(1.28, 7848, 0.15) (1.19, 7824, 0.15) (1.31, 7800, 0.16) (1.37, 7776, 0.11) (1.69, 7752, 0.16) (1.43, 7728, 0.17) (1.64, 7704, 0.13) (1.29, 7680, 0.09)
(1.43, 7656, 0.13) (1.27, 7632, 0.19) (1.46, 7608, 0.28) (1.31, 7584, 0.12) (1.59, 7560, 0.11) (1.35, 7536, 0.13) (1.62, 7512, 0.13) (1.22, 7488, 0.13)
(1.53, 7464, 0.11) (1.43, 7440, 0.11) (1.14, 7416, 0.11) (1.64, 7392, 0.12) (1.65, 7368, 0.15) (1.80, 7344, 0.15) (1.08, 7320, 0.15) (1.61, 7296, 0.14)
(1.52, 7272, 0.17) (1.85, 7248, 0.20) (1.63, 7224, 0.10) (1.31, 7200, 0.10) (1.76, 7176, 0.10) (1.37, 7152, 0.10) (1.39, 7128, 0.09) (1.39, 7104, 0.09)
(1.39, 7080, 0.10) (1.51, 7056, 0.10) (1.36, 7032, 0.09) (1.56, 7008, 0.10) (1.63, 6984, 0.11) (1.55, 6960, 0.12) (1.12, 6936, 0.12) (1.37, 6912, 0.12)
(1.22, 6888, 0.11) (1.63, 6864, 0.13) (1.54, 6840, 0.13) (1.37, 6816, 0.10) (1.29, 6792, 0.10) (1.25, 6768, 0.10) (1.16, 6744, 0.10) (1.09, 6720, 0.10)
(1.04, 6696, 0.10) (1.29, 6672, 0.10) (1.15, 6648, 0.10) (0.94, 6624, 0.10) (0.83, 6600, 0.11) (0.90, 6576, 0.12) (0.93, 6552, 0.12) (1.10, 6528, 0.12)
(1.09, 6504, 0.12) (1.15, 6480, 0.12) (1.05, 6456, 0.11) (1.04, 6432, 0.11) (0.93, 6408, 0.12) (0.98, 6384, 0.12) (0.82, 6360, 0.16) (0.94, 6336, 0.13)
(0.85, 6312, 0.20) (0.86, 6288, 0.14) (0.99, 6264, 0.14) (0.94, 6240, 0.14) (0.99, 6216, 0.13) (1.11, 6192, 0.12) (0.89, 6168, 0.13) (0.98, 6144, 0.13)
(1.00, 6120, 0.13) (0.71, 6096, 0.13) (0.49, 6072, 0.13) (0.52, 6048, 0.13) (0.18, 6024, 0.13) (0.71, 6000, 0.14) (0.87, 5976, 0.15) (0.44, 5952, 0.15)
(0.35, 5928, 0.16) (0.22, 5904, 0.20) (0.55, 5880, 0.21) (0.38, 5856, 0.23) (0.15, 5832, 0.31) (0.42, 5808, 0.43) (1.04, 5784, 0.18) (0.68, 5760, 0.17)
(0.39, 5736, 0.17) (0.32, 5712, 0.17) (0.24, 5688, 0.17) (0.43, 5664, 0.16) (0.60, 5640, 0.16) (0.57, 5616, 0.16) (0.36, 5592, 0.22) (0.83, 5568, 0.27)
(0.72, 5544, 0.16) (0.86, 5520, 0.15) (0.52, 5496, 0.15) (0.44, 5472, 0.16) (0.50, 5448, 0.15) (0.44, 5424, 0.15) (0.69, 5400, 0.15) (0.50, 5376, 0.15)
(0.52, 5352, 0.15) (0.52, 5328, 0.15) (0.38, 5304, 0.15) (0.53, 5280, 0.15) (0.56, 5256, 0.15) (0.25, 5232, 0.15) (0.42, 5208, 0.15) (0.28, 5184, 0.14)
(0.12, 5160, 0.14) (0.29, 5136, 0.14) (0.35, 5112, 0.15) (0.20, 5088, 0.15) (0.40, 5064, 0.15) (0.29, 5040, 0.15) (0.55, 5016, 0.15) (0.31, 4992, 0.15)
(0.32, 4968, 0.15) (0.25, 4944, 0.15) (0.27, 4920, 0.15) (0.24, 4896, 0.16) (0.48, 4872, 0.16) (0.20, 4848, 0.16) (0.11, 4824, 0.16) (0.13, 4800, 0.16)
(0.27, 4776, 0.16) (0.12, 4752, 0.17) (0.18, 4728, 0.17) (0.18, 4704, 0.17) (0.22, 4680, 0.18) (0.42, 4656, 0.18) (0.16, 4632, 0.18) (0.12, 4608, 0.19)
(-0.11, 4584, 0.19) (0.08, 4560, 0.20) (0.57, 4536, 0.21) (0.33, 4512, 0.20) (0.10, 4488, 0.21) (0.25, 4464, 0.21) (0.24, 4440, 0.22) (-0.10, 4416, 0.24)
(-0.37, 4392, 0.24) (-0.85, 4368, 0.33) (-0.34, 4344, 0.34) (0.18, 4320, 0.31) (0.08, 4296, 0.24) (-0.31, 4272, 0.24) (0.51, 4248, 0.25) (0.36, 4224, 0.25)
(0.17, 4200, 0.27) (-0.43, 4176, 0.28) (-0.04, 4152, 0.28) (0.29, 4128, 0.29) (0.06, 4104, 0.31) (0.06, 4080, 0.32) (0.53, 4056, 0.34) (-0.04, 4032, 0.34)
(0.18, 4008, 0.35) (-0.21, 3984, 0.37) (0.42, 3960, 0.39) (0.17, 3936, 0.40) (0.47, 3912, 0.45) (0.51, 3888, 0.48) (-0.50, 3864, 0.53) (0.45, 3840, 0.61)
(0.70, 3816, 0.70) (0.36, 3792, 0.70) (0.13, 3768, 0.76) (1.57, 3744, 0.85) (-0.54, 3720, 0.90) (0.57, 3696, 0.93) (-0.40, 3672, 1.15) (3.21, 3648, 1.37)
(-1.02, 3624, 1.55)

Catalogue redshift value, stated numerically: 0.530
